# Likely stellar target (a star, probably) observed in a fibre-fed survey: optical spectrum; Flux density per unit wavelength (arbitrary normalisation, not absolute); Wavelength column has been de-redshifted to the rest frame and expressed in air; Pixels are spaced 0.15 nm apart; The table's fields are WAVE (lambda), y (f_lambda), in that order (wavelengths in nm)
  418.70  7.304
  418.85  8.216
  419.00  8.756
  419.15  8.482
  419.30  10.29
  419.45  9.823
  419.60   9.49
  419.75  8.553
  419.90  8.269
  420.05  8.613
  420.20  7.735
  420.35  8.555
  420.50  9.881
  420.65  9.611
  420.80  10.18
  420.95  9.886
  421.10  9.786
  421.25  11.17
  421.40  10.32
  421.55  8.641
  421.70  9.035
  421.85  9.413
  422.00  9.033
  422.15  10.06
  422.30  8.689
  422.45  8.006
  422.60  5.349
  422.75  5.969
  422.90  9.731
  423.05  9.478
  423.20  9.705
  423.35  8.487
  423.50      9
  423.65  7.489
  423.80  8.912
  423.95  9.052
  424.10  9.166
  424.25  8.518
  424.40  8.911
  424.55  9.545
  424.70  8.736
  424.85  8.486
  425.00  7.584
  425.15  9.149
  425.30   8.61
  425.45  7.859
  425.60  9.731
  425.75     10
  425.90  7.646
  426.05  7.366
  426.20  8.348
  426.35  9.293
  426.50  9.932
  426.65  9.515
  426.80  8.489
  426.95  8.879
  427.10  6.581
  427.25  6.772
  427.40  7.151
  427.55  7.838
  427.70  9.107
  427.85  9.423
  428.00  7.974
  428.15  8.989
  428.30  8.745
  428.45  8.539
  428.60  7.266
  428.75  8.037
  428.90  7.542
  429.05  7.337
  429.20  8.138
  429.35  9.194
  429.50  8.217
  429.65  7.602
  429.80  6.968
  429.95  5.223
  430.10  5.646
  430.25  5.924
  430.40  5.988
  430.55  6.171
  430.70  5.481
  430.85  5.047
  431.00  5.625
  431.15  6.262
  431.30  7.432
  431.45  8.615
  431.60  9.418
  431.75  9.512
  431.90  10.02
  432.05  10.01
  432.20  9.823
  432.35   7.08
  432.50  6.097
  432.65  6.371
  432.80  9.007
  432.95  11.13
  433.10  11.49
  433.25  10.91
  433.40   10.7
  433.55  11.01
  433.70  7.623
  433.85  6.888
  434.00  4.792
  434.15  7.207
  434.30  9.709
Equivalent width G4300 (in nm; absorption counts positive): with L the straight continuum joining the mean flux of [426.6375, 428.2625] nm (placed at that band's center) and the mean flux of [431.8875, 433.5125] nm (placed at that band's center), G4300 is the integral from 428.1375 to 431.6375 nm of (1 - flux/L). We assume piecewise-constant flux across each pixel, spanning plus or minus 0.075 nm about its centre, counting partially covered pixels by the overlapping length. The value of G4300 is 0.62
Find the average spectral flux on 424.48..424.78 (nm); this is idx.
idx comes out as 9.12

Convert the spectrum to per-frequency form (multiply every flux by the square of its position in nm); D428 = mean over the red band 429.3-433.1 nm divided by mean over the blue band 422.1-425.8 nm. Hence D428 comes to 0.91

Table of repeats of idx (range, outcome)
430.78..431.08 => 5.36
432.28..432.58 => 6.58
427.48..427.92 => 8.79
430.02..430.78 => 5.83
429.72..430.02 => 6.14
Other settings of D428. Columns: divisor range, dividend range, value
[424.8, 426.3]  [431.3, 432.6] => 1.05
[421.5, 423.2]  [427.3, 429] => 0.99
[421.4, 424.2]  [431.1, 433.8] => 1.09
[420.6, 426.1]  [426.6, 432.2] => 0.89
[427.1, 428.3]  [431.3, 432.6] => 1.09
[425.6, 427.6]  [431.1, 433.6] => 1.12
